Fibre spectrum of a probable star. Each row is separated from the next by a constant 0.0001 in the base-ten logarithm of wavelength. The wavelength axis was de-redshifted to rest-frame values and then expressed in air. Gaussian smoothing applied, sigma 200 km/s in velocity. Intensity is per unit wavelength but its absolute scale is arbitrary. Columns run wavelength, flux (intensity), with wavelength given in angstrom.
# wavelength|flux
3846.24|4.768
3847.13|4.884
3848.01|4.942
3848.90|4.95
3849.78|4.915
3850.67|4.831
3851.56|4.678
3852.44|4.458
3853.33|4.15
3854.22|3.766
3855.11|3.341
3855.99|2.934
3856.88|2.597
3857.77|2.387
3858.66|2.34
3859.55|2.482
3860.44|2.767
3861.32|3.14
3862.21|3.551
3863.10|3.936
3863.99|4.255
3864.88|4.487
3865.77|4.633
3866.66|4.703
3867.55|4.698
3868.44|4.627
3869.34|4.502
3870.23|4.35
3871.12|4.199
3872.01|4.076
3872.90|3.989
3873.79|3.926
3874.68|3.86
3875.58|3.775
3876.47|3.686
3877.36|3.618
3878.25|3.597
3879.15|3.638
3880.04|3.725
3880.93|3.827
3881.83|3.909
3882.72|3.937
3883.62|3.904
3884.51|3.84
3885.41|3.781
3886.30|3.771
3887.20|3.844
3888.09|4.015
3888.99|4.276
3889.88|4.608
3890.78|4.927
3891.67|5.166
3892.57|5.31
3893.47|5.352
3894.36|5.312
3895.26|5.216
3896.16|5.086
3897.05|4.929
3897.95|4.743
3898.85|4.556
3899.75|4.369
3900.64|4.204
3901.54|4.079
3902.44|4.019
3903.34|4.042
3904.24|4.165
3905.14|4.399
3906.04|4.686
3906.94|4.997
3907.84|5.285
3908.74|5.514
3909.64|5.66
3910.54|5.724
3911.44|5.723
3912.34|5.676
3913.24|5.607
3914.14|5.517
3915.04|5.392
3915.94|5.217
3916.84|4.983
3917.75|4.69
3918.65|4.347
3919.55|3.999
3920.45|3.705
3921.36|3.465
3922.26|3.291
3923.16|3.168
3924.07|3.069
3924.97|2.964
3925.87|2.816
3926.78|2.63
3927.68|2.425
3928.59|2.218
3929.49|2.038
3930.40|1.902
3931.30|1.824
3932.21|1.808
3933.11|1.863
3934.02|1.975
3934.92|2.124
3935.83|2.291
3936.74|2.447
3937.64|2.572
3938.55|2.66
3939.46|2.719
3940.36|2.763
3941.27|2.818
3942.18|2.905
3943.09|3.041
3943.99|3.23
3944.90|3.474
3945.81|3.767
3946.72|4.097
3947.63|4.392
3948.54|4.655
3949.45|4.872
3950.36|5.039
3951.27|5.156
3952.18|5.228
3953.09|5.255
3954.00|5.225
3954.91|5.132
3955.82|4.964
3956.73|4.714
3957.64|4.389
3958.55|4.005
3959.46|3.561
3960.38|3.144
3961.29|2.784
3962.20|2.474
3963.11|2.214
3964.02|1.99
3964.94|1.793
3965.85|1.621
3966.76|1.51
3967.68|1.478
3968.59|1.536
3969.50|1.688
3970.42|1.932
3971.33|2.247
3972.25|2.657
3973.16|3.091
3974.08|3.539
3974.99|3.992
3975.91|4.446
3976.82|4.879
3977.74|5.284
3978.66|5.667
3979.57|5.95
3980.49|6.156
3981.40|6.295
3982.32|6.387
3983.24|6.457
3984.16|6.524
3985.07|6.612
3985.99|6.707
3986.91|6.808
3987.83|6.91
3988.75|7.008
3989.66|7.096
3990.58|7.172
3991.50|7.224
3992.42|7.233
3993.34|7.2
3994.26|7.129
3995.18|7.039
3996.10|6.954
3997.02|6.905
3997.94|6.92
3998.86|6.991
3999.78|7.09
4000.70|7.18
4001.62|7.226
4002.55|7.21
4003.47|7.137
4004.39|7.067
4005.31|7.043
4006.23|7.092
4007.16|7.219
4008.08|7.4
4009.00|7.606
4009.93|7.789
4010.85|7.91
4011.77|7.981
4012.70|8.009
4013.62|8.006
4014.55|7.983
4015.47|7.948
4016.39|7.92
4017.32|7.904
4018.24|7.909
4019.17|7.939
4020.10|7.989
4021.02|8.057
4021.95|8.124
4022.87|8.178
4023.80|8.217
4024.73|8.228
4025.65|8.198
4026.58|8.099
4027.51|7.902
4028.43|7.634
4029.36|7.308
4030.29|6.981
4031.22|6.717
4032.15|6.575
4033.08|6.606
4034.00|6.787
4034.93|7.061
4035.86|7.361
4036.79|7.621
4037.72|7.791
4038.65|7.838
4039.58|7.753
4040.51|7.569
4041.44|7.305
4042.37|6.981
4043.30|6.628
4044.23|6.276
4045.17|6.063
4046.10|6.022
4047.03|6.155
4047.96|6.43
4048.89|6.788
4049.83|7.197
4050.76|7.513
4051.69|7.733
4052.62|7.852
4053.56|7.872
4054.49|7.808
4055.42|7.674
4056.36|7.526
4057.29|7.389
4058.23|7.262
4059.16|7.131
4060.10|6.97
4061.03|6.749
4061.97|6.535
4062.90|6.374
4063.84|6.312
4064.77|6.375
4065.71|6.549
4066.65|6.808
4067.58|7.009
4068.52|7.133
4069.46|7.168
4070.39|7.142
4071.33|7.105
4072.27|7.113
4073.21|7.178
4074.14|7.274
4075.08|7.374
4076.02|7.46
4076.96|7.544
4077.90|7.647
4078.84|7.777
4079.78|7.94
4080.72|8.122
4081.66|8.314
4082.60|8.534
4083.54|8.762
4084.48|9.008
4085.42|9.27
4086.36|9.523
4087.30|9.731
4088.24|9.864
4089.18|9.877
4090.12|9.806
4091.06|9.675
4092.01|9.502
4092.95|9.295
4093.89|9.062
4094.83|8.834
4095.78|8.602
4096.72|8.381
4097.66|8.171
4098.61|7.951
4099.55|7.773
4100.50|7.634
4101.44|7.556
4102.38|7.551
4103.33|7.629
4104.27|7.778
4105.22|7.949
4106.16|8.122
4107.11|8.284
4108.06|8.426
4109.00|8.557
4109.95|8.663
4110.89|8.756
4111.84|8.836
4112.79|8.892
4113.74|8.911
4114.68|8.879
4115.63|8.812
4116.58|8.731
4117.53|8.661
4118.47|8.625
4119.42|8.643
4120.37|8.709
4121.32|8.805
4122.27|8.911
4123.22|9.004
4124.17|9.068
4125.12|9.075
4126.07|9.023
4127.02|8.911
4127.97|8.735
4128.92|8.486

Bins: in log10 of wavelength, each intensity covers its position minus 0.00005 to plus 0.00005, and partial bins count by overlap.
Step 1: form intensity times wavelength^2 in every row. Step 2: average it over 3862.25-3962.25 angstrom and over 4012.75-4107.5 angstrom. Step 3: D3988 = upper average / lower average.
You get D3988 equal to 2.07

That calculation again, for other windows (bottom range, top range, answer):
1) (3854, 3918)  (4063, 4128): 2.14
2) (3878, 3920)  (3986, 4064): 1.68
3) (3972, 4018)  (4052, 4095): 1.22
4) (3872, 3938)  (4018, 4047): 1.98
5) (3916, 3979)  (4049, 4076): 2.30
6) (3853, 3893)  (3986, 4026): 2.06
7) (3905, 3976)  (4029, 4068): 2.10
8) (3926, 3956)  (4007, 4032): 2.46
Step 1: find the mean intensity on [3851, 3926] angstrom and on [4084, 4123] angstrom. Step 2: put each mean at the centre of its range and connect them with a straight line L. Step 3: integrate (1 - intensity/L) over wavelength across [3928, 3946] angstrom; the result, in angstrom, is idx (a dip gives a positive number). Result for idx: 9.4 angstrom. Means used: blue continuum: 4.22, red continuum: 8.7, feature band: 2.5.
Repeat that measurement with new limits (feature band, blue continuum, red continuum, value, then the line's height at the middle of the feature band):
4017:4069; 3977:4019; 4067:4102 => 2.9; 7.7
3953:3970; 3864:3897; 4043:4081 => 7.5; 5.54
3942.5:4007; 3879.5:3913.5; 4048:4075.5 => 9.3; 5.81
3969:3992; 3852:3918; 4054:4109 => 3.0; 6.07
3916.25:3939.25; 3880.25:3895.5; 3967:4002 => 9.5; 4.89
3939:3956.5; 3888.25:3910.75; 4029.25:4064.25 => 4.4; 5.54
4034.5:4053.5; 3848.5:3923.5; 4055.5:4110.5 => 0.3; 7.23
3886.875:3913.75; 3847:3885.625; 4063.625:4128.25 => -1.7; 4.57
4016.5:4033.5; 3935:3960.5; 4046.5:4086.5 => -4.3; 6.17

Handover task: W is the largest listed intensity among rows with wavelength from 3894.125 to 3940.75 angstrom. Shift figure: 5.724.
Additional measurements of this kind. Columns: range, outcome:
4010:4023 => 8.178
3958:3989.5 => 7.008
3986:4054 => 8.228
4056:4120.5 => 9.877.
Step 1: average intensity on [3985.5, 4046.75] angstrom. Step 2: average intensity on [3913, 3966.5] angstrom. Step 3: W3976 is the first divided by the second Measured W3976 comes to 2.13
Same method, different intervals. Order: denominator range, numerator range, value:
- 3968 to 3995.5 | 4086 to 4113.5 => 1.60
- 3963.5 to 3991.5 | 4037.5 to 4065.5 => 1.55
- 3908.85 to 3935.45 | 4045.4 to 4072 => 1.91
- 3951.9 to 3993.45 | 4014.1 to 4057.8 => 1.63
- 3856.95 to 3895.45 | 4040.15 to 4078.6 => 1.75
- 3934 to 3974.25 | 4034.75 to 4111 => 2.39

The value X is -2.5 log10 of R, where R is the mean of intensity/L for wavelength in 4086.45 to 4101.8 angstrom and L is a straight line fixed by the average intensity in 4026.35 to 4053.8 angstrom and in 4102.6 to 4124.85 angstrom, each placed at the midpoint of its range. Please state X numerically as -0.09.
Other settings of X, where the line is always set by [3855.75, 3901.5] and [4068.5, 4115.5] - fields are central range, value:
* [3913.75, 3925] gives 0.168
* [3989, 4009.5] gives -0.105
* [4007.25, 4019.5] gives -0.161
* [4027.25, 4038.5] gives -0.007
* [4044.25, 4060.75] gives 0.066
